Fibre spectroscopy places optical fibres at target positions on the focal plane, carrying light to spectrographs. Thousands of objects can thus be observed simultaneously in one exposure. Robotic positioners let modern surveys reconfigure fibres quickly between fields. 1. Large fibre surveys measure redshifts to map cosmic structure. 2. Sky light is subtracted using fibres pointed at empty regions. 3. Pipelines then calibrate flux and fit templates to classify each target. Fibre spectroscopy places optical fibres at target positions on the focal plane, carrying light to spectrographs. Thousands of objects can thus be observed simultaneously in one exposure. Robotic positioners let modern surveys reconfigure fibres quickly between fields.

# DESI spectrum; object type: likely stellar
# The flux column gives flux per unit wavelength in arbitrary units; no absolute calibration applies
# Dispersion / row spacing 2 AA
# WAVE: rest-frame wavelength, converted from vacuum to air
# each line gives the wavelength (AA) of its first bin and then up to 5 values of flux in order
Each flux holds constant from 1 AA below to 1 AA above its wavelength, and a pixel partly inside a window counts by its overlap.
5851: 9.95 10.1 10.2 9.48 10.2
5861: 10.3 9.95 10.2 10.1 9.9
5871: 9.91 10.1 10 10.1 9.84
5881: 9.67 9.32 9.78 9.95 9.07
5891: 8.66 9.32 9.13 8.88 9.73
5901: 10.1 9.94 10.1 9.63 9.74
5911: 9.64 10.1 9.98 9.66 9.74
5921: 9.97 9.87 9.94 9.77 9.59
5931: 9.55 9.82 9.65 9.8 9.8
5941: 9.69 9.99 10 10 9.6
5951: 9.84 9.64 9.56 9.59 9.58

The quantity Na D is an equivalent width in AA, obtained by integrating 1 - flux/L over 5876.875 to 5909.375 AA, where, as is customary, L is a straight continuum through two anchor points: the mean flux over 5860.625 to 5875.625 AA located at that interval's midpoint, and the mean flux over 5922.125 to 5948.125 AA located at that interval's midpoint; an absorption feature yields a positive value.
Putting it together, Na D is 1.3 AA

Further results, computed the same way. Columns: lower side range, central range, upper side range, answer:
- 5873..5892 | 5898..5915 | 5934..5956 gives -0.3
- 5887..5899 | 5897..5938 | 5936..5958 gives -1.6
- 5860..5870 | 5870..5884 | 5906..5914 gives 0.2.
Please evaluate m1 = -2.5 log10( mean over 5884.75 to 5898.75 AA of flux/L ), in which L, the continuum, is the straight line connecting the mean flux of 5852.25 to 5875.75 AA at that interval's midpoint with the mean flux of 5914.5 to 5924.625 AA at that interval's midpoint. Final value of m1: 0.078 mag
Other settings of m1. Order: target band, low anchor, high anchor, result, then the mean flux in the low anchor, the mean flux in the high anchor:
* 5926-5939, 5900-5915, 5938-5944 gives 0.02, 9.9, 9.83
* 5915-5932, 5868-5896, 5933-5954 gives 0.00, 9.62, 9.8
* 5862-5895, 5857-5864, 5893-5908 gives 0.02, 10.1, 9.62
